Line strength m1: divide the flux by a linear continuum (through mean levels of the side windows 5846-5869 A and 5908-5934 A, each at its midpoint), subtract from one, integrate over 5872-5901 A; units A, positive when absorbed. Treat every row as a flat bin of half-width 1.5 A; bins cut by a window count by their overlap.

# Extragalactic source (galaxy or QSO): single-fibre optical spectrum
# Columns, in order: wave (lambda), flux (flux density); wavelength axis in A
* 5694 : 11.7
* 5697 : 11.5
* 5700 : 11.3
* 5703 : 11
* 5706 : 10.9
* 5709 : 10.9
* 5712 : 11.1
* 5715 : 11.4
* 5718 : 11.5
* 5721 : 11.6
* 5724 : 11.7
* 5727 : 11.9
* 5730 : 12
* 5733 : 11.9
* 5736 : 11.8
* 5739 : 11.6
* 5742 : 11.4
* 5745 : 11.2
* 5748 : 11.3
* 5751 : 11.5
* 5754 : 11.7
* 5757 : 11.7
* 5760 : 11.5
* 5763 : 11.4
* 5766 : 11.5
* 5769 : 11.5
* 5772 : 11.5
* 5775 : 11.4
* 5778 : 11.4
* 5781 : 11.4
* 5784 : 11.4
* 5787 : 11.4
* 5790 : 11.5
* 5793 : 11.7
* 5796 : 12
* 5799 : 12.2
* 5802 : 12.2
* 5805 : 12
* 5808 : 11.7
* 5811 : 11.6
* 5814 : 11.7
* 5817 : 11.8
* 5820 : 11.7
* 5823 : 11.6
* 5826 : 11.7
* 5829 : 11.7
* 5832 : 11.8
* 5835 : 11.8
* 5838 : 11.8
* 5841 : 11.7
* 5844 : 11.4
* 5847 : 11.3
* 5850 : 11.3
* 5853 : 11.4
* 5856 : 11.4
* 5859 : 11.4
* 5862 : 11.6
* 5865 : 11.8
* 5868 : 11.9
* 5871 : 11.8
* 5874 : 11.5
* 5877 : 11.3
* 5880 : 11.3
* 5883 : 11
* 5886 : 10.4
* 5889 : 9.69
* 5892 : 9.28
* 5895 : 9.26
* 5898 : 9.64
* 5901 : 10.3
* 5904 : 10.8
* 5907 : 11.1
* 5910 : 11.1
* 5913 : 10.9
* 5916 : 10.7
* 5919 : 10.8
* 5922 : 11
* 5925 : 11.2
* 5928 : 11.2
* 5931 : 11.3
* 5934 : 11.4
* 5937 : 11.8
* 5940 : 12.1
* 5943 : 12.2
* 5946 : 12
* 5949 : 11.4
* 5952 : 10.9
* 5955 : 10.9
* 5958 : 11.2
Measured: 2.3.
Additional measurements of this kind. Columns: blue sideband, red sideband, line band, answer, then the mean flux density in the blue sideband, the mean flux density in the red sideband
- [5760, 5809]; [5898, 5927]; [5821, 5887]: -1.9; 11.6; 10.8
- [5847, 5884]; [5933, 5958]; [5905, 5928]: 1.1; 11.5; 11.6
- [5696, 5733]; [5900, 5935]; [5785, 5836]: -2.5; 11.4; 11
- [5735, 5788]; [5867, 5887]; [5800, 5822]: -0.8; 11.5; 11.3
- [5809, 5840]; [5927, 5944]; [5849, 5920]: 4.8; 11.7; 11.7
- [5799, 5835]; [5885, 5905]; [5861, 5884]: -2.4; 11.8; 9.88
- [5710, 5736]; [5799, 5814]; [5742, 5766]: 0.5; 11.6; 11.9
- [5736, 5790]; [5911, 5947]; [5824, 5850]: -0.5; 11.5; 11.4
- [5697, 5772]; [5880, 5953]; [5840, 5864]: -0.7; 11.5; 10.9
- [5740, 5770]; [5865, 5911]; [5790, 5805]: -1.0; 11.5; 10.7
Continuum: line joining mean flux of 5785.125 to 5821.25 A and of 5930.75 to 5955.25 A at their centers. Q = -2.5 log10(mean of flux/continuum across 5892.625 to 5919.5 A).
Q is 0.12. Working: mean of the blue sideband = 11.8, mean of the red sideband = 11.6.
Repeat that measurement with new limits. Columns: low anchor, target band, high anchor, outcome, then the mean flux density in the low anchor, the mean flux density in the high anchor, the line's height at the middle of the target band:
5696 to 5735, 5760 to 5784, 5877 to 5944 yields -0.02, 11.4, 10.8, 11.3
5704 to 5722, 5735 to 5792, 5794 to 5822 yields 0.01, 11.2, 11.9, 11.6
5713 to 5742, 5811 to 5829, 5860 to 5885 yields -0.01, 11.7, 11.5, 11.6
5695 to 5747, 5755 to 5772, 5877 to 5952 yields -0.02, 11.5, 10.9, 11.3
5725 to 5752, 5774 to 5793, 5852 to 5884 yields 0.01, 11.6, 11.5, 11.6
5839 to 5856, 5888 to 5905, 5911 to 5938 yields 0.15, 11.4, 11.1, 11.2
